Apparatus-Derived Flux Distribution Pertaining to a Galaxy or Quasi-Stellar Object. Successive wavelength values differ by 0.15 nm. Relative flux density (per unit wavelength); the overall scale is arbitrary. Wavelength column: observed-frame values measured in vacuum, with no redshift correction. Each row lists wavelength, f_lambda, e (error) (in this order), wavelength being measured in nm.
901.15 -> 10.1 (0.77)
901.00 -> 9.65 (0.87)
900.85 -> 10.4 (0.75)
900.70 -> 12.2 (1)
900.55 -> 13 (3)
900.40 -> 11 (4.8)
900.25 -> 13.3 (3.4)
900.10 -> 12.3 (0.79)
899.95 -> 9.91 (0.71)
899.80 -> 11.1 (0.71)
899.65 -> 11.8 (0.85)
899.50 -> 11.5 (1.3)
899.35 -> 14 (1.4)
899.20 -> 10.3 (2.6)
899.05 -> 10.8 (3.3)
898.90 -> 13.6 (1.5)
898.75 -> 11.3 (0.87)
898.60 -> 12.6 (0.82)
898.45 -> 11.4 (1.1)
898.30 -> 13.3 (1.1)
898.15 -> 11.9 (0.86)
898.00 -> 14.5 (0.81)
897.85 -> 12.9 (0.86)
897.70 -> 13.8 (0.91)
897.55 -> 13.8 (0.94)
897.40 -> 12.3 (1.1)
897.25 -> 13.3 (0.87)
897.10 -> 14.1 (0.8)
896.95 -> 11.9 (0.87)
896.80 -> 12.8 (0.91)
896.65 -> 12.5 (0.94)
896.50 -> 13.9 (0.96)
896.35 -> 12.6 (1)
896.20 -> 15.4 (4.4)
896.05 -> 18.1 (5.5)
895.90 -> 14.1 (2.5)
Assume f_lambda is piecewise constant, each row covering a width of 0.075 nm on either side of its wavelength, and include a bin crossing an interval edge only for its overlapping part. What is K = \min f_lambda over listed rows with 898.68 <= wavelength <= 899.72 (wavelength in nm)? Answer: 10.3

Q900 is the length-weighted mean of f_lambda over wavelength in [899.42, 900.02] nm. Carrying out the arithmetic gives 11.1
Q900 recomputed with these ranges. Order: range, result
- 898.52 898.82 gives 12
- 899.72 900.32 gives 11.6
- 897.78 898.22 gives 13.1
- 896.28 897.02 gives 12.7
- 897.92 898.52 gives 12.8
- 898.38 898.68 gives 12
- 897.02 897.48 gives 13.2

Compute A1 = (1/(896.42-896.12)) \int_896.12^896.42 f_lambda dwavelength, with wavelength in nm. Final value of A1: 14.1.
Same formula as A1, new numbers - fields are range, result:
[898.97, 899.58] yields 11.7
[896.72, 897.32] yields 13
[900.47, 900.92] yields 11.9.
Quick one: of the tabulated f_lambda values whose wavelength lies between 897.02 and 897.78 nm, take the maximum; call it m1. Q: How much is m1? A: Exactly 14.1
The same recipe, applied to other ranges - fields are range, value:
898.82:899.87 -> 14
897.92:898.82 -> 14.5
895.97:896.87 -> 18.1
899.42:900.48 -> 13.3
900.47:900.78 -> 13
